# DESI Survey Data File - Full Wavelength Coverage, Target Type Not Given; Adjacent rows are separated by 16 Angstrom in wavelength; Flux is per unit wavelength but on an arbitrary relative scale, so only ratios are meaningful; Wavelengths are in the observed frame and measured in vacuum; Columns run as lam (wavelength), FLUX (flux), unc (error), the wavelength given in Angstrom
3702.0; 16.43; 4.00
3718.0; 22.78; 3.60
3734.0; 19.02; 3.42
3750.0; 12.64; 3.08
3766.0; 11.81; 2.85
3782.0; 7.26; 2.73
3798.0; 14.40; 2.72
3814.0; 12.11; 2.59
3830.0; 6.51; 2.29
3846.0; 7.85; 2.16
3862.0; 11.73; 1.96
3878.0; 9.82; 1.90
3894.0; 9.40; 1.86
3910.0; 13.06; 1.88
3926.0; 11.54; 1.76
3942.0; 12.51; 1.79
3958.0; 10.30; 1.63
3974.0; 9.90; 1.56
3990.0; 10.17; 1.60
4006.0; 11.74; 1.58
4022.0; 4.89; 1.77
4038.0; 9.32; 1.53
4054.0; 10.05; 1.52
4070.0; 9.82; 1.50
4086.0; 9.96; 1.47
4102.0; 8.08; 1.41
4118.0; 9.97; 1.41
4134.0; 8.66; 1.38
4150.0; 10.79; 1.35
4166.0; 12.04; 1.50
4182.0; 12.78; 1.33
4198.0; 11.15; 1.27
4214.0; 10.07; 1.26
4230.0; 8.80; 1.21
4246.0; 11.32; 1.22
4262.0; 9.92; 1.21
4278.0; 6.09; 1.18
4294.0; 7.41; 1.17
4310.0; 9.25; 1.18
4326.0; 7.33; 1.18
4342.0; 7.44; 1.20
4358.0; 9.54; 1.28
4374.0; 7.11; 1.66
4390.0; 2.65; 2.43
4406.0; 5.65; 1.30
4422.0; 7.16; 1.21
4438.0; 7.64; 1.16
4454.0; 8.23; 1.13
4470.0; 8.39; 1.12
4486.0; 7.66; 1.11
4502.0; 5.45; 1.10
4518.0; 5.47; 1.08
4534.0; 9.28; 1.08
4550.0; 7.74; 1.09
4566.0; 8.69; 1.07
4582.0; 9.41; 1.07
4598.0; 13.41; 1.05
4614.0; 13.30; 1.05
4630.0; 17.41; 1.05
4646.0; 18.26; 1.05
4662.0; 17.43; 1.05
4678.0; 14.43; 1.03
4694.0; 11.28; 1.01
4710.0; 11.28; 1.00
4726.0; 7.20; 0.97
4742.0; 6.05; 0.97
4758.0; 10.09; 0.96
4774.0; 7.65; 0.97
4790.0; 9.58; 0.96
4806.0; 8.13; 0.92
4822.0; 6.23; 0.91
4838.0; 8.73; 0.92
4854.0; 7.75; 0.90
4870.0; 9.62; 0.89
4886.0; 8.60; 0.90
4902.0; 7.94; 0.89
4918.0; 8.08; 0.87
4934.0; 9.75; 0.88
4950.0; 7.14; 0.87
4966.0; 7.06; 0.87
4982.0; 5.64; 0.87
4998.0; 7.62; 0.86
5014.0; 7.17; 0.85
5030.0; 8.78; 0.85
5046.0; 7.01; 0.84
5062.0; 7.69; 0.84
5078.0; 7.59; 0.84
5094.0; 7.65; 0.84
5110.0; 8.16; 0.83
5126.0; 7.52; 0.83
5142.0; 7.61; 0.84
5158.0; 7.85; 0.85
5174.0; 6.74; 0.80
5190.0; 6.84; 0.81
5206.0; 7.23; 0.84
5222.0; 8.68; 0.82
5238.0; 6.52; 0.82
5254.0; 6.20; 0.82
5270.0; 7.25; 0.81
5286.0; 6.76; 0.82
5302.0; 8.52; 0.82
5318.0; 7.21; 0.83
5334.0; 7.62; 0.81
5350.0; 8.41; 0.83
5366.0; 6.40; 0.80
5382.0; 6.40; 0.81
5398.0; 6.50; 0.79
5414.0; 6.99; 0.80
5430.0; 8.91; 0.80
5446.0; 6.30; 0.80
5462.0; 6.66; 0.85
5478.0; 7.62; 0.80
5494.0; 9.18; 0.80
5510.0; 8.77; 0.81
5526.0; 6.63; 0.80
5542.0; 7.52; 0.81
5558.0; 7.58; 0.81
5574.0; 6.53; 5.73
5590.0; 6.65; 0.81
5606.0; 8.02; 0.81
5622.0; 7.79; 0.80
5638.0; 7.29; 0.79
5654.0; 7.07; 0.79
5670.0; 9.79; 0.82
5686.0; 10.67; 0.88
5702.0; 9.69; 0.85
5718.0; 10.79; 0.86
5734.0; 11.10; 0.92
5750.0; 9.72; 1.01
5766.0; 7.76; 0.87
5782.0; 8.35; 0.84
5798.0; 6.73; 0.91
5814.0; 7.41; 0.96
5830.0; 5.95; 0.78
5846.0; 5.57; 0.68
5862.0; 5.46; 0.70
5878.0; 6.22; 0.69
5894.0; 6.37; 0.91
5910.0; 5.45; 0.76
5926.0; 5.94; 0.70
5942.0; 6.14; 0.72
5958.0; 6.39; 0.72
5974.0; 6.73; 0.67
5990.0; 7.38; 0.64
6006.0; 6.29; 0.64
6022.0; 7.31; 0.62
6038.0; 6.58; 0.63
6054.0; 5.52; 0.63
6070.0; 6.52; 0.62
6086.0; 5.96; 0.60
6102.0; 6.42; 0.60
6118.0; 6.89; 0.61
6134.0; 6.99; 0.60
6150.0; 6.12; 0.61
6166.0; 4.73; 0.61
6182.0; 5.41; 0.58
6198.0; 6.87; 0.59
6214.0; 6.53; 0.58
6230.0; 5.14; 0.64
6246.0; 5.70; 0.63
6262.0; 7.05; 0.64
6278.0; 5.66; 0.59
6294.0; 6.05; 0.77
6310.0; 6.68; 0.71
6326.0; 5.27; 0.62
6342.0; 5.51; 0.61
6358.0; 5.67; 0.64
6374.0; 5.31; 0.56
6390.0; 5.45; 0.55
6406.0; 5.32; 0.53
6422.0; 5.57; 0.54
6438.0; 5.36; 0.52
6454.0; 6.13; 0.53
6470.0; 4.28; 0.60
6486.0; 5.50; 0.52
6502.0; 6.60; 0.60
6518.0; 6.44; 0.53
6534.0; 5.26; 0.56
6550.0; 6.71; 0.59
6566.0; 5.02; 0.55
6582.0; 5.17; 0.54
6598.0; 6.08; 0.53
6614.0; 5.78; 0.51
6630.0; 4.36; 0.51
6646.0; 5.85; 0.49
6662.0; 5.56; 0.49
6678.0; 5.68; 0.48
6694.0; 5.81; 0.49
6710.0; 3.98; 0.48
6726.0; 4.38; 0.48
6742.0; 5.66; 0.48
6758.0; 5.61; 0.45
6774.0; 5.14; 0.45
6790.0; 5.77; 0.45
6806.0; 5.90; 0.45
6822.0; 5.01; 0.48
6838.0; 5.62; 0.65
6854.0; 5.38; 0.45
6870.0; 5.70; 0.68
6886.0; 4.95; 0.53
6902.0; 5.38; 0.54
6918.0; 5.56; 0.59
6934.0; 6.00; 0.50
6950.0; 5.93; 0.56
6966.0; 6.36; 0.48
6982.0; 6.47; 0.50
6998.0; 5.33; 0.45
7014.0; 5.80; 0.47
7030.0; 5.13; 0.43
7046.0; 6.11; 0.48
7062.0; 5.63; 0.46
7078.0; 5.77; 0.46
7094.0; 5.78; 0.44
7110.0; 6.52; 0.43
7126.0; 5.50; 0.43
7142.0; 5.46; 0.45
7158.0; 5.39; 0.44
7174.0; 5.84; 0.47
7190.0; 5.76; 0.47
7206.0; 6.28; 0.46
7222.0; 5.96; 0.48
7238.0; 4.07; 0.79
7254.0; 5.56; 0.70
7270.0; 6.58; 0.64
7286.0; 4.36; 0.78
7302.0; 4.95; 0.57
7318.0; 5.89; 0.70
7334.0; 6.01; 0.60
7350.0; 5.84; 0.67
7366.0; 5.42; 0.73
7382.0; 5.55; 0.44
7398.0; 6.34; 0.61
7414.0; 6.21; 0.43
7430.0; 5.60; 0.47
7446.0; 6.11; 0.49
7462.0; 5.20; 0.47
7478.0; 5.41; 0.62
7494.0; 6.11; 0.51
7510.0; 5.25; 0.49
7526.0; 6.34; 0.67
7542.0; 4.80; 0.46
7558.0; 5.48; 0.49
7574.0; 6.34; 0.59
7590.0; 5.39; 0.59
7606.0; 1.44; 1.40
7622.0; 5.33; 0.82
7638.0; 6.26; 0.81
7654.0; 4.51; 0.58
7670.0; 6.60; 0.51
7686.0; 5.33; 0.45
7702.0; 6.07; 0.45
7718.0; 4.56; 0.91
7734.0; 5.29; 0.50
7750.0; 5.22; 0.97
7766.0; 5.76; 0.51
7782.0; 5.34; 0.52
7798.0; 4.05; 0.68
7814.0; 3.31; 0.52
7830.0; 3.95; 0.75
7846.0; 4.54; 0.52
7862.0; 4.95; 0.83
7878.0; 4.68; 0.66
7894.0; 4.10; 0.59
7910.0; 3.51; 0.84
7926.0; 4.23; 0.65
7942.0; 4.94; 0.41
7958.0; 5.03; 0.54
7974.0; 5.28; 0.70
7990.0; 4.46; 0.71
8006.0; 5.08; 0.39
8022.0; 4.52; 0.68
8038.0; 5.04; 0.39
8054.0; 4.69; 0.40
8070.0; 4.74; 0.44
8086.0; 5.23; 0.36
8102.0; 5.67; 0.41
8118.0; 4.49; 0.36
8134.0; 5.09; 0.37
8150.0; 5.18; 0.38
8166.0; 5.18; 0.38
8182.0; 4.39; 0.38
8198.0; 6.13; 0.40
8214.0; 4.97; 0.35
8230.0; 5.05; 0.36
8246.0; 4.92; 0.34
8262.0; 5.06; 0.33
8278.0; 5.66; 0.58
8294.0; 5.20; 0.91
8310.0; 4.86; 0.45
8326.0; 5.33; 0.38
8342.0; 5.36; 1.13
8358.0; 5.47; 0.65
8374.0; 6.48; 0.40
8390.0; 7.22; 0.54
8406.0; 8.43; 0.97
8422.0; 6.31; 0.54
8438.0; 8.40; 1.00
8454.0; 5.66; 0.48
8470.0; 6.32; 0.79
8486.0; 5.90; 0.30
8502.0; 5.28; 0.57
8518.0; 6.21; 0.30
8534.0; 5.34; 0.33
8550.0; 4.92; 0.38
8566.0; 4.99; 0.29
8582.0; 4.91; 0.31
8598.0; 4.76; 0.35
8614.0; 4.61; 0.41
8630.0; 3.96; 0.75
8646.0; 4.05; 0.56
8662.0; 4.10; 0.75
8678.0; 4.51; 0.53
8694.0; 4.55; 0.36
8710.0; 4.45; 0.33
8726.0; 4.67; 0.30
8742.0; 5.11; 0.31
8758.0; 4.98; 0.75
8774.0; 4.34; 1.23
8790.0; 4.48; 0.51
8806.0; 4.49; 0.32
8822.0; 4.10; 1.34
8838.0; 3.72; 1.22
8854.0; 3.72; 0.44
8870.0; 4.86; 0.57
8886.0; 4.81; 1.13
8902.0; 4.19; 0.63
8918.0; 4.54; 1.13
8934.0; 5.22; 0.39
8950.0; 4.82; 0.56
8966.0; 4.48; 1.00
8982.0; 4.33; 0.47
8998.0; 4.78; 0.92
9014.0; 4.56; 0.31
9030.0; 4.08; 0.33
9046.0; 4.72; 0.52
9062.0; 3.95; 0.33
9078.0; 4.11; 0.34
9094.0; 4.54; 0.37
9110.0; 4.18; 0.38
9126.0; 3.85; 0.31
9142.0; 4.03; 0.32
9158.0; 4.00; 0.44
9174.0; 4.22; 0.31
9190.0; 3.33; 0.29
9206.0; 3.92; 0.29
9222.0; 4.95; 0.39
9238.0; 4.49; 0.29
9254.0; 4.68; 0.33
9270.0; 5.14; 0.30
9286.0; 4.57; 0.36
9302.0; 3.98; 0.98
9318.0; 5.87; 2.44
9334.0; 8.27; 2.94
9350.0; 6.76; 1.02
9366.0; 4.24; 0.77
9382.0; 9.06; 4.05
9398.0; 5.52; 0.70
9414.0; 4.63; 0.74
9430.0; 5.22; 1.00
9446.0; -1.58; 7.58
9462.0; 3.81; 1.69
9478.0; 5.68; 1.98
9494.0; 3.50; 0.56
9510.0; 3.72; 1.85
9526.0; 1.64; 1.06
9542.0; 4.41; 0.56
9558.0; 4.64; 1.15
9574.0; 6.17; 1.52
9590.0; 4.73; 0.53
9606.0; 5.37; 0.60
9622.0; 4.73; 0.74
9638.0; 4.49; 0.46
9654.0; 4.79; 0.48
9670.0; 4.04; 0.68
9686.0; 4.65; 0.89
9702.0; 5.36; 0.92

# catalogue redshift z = 2.00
